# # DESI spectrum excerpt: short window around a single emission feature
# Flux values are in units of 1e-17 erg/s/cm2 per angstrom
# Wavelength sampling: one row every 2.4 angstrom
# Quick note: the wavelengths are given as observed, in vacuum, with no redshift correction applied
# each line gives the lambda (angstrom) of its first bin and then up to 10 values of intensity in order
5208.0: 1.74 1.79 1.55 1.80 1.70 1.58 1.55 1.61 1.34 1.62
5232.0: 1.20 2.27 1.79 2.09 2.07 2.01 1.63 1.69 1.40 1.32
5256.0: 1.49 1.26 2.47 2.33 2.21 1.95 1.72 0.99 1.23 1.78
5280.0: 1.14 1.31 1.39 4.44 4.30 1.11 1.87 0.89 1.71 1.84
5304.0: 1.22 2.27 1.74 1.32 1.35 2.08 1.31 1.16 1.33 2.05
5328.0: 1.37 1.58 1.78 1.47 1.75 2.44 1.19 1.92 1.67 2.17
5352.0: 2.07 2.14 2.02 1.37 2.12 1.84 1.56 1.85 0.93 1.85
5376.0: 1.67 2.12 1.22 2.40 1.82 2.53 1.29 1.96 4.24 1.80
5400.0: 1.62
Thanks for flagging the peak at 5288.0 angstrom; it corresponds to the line H-beta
